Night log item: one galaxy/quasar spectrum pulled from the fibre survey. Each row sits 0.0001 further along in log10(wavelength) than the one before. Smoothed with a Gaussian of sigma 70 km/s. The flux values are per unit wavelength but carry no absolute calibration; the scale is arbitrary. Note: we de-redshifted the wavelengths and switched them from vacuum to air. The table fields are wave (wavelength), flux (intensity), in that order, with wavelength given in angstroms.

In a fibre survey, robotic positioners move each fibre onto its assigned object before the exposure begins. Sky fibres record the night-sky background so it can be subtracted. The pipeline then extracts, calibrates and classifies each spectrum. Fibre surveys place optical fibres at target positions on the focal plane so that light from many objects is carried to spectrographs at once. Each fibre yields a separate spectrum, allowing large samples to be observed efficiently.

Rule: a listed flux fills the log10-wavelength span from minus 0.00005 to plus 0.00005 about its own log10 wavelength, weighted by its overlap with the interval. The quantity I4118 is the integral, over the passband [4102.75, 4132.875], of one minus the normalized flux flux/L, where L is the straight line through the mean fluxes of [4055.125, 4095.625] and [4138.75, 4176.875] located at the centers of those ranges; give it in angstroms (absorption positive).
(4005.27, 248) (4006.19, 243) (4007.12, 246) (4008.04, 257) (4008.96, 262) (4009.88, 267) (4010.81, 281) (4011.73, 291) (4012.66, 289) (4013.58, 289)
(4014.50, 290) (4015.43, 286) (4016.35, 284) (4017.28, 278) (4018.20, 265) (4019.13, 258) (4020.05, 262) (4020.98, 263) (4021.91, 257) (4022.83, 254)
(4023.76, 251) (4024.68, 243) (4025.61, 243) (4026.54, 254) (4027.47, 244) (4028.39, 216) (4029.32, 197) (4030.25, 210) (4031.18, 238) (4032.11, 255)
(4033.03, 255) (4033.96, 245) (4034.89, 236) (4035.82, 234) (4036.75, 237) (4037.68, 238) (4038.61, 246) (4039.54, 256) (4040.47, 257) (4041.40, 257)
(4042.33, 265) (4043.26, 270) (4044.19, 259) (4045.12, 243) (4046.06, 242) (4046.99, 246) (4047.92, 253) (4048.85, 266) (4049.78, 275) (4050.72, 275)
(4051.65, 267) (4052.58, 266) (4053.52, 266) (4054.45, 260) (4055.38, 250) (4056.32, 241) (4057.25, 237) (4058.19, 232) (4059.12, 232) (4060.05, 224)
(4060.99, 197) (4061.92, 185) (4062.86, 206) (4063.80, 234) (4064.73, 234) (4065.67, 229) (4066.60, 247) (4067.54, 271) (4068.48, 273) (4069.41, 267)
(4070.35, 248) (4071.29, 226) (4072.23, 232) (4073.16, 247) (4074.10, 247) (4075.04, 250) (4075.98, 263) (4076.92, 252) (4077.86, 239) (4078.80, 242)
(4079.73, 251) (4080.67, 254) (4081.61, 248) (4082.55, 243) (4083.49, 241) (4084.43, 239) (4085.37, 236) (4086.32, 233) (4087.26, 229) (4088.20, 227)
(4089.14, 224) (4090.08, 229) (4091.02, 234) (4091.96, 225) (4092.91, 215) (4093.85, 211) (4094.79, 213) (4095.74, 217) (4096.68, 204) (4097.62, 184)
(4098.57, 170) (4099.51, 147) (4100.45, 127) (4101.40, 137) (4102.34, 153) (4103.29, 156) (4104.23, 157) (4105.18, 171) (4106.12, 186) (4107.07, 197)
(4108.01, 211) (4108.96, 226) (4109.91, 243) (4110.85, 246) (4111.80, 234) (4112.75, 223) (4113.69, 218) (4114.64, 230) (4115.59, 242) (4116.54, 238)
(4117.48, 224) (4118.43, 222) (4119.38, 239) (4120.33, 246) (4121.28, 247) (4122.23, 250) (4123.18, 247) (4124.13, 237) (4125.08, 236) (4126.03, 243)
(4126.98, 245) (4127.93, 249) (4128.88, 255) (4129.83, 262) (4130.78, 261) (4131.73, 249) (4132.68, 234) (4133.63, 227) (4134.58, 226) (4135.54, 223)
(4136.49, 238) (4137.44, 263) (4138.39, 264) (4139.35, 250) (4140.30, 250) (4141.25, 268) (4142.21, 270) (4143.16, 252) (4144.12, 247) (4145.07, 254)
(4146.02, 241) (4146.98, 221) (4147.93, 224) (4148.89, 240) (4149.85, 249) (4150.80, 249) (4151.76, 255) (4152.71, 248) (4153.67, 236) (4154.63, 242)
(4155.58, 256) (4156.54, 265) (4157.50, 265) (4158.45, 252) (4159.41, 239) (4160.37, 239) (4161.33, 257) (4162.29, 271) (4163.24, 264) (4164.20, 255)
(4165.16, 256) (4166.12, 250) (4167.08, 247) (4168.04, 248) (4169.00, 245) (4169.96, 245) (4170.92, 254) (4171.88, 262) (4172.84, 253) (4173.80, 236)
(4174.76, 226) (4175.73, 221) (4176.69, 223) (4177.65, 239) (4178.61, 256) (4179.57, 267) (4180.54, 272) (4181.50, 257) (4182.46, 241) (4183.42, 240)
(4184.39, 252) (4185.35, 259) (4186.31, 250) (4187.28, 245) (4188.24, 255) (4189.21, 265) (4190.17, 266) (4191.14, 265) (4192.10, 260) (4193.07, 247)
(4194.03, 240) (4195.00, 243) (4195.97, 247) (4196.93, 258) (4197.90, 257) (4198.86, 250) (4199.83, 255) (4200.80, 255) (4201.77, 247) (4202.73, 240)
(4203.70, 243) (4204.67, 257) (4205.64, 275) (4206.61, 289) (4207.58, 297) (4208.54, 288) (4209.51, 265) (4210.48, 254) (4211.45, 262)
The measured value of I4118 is 1.7 angstroms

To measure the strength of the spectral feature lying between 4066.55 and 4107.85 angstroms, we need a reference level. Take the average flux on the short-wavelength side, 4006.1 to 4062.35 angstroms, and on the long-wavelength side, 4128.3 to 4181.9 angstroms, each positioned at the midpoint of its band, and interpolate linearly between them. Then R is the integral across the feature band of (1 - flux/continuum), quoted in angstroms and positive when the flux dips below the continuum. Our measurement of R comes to 5.2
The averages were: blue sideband 252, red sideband 249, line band 219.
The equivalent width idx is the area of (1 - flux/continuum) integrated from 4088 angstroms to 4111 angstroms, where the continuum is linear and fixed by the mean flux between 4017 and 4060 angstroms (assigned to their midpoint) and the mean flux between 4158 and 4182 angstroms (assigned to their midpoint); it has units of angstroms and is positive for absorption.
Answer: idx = 5.0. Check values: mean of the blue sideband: 250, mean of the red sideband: 249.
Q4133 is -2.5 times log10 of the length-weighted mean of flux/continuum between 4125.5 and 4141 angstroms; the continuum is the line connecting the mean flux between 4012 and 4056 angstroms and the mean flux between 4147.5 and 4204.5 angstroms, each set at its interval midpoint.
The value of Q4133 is 0.02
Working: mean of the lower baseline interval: 255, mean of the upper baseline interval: 250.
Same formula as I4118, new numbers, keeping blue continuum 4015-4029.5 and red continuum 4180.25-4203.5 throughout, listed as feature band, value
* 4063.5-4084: 0.54 angstroms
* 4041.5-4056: -0.33 angstroms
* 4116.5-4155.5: 1.32 angstroms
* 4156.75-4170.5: 0.01 angstroms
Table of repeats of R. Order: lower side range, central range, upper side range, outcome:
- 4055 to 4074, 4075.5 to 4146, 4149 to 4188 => 4.2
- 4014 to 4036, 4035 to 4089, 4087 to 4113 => -4.8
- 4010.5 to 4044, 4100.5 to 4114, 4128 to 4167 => 3.0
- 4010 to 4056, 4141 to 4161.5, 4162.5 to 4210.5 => 0.5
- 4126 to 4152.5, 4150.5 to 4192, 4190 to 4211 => 0.4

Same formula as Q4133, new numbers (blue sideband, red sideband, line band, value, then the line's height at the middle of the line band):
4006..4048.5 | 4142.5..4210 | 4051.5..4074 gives 0.061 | 254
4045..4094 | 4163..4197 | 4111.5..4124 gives 0.045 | 245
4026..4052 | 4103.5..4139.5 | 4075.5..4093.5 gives 0.006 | 239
